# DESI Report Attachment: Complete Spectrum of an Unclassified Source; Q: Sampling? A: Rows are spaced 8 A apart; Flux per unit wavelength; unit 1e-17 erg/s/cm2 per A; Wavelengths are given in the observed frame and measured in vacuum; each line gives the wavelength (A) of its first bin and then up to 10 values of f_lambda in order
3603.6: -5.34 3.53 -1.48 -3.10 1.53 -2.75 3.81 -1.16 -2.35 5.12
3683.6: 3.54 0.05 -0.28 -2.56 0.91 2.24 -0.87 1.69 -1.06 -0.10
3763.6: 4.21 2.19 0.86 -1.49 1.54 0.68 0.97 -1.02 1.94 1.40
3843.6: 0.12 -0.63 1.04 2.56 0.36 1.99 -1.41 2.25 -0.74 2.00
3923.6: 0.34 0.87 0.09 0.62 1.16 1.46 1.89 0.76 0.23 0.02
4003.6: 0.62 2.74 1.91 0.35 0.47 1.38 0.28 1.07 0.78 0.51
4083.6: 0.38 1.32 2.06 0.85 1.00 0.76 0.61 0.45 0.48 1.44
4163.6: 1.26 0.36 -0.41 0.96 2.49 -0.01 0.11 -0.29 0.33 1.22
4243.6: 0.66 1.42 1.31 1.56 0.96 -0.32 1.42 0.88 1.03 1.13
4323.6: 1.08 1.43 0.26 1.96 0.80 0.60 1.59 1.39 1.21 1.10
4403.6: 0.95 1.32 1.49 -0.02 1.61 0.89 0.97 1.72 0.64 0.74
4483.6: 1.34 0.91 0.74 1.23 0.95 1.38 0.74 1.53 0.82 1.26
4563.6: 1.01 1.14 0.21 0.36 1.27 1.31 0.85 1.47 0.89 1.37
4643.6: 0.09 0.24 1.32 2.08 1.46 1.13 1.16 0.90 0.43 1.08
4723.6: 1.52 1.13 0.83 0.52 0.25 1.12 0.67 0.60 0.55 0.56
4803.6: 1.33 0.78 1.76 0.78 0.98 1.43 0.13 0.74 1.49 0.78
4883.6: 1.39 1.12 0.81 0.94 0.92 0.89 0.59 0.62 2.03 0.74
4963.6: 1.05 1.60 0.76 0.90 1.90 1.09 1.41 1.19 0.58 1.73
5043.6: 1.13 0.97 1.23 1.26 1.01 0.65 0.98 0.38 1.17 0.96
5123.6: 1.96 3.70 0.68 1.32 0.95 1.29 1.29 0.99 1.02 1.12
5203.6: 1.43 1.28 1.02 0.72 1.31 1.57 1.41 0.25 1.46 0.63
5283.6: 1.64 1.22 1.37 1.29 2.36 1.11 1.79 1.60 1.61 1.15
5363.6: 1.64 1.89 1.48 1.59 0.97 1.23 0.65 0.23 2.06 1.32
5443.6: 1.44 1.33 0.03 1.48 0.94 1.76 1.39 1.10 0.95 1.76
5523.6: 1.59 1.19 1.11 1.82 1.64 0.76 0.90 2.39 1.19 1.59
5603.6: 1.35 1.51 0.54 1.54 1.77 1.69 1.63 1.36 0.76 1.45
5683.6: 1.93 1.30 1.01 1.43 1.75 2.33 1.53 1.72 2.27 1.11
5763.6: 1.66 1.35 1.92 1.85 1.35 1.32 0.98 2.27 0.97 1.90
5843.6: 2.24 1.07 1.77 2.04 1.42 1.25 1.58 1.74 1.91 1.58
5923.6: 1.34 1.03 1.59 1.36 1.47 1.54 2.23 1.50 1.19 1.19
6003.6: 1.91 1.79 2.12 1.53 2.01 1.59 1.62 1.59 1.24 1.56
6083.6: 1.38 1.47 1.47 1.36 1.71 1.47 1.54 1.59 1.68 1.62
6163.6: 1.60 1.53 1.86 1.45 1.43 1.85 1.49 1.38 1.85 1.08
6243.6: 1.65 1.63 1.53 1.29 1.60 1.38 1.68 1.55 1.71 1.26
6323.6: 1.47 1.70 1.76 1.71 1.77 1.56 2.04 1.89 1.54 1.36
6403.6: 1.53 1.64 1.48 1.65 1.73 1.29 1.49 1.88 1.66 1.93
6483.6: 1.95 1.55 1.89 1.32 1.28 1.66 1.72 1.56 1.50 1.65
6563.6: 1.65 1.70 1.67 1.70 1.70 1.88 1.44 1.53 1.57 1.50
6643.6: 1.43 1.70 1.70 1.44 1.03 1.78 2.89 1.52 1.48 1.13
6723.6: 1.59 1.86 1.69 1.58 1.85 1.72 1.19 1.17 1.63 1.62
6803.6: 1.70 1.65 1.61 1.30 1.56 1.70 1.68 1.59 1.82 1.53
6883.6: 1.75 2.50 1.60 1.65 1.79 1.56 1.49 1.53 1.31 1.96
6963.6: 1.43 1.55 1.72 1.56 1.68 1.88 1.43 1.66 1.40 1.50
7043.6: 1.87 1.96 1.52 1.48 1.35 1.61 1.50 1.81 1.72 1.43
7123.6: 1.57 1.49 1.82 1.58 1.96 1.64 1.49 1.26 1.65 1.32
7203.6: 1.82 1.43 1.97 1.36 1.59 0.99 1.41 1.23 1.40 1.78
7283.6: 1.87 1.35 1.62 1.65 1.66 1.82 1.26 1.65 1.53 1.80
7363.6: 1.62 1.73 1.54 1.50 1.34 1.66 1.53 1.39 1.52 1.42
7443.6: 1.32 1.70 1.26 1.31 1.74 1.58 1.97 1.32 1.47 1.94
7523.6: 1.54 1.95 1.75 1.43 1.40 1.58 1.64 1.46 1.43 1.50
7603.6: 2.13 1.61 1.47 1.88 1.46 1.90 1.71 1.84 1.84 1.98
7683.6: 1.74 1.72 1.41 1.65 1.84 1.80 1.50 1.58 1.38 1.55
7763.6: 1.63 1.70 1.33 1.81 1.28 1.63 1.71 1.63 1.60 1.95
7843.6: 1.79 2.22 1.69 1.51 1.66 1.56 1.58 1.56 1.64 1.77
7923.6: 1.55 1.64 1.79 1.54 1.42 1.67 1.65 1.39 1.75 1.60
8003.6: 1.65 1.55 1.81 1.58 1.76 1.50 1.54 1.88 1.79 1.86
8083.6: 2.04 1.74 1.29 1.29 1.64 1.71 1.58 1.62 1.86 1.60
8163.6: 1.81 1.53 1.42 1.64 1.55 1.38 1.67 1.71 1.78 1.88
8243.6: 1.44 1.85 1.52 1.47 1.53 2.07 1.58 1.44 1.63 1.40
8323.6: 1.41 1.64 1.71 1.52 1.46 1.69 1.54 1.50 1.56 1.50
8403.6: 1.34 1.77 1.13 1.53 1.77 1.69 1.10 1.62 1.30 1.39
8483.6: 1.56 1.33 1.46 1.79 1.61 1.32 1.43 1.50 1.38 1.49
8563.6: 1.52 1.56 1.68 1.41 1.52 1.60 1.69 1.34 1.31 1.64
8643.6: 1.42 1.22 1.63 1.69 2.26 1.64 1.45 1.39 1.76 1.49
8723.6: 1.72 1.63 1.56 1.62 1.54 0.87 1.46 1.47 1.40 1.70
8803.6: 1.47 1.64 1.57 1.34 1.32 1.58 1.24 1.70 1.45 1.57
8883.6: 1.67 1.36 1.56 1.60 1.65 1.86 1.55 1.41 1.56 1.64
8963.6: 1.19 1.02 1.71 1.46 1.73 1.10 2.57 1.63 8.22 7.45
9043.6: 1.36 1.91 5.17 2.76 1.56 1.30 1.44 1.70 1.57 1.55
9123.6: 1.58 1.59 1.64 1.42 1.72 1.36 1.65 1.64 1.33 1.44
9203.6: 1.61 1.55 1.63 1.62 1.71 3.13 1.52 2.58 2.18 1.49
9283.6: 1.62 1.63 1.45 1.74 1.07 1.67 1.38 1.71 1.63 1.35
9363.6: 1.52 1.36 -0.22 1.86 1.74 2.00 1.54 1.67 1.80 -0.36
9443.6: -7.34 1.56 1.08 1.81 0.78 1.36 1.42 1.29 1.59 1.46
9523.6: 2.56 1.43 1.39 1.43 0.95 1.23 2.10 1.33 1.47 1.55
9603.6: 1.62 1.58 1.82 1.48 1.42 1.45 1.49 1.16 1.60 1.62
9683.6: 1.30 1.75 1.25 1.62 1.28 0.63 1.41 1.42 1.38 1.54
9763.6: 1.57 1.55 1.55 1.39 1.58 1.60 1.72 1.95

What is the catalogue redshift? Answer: 0.38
